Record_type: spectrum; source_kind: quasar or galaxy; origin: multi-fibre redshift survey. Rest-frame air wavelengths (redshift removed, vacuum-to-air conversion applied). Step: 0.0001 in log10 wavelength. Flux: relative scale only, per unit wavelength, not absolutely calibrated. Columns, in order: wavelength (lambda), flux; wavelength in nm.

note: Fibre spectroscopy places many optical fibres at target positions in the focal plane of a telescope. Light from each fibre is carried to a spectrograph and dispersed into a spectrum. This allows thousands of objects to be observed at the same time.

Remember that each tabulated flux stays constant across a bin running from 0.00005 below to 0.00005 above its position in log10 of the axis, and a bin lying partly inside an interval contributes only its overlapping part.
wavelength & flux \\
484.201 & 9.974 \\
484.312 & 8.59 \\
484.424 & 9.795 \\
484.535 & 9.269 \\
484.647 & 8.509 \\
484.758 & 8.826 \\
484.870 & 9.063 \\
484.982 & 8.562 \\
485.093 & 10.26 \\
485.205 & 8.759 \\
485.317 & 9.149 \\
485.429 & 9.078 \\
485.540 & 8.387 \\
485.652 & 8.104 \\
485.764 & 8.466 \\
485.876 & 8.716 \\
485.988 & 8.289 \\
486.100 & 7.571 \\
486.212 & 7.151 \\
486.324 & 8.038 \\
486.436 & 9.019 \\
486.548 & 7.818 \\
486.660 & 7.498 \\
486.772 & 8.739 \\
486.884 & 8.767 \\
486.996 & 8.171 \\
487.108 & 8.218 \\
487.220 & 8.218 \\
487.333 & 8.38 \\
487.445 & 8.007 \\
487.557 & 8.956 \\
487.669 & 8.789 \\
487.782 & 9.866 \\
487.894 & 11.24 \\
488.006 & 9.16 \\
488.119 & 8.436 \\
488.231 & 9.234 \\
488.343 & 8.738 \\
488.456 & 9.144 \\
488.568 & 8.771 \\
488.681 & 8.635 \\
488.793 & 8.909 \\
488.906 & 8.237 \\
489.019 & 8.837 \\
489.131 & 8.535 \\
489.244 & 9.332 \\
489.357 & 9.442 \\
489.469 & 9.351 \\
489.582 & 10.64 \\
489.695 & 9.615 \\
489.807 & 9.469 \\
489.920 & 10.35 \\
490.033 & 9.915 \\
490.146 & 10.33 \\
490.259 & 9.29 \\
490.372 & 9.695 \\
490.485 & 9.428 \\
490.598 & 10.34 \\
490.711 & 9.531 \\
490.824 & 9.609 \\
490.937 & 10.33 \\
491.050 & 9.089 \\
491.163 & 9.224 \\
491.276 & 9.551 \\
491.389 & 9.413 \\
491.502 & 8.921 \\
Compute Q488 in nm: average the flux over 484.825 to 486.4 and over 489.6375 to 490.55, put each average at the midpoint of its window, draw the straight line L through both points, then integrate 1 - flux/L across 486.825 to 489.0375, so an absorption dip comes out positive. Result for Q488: 0.08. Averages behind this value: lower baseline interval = 8.54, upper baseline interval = 9.76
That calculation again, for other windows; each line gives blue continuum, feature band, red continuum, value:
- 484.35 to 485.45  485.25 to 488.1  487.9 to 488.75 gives 0.16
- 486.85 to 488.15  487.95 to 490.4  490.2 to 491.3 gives -0.01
